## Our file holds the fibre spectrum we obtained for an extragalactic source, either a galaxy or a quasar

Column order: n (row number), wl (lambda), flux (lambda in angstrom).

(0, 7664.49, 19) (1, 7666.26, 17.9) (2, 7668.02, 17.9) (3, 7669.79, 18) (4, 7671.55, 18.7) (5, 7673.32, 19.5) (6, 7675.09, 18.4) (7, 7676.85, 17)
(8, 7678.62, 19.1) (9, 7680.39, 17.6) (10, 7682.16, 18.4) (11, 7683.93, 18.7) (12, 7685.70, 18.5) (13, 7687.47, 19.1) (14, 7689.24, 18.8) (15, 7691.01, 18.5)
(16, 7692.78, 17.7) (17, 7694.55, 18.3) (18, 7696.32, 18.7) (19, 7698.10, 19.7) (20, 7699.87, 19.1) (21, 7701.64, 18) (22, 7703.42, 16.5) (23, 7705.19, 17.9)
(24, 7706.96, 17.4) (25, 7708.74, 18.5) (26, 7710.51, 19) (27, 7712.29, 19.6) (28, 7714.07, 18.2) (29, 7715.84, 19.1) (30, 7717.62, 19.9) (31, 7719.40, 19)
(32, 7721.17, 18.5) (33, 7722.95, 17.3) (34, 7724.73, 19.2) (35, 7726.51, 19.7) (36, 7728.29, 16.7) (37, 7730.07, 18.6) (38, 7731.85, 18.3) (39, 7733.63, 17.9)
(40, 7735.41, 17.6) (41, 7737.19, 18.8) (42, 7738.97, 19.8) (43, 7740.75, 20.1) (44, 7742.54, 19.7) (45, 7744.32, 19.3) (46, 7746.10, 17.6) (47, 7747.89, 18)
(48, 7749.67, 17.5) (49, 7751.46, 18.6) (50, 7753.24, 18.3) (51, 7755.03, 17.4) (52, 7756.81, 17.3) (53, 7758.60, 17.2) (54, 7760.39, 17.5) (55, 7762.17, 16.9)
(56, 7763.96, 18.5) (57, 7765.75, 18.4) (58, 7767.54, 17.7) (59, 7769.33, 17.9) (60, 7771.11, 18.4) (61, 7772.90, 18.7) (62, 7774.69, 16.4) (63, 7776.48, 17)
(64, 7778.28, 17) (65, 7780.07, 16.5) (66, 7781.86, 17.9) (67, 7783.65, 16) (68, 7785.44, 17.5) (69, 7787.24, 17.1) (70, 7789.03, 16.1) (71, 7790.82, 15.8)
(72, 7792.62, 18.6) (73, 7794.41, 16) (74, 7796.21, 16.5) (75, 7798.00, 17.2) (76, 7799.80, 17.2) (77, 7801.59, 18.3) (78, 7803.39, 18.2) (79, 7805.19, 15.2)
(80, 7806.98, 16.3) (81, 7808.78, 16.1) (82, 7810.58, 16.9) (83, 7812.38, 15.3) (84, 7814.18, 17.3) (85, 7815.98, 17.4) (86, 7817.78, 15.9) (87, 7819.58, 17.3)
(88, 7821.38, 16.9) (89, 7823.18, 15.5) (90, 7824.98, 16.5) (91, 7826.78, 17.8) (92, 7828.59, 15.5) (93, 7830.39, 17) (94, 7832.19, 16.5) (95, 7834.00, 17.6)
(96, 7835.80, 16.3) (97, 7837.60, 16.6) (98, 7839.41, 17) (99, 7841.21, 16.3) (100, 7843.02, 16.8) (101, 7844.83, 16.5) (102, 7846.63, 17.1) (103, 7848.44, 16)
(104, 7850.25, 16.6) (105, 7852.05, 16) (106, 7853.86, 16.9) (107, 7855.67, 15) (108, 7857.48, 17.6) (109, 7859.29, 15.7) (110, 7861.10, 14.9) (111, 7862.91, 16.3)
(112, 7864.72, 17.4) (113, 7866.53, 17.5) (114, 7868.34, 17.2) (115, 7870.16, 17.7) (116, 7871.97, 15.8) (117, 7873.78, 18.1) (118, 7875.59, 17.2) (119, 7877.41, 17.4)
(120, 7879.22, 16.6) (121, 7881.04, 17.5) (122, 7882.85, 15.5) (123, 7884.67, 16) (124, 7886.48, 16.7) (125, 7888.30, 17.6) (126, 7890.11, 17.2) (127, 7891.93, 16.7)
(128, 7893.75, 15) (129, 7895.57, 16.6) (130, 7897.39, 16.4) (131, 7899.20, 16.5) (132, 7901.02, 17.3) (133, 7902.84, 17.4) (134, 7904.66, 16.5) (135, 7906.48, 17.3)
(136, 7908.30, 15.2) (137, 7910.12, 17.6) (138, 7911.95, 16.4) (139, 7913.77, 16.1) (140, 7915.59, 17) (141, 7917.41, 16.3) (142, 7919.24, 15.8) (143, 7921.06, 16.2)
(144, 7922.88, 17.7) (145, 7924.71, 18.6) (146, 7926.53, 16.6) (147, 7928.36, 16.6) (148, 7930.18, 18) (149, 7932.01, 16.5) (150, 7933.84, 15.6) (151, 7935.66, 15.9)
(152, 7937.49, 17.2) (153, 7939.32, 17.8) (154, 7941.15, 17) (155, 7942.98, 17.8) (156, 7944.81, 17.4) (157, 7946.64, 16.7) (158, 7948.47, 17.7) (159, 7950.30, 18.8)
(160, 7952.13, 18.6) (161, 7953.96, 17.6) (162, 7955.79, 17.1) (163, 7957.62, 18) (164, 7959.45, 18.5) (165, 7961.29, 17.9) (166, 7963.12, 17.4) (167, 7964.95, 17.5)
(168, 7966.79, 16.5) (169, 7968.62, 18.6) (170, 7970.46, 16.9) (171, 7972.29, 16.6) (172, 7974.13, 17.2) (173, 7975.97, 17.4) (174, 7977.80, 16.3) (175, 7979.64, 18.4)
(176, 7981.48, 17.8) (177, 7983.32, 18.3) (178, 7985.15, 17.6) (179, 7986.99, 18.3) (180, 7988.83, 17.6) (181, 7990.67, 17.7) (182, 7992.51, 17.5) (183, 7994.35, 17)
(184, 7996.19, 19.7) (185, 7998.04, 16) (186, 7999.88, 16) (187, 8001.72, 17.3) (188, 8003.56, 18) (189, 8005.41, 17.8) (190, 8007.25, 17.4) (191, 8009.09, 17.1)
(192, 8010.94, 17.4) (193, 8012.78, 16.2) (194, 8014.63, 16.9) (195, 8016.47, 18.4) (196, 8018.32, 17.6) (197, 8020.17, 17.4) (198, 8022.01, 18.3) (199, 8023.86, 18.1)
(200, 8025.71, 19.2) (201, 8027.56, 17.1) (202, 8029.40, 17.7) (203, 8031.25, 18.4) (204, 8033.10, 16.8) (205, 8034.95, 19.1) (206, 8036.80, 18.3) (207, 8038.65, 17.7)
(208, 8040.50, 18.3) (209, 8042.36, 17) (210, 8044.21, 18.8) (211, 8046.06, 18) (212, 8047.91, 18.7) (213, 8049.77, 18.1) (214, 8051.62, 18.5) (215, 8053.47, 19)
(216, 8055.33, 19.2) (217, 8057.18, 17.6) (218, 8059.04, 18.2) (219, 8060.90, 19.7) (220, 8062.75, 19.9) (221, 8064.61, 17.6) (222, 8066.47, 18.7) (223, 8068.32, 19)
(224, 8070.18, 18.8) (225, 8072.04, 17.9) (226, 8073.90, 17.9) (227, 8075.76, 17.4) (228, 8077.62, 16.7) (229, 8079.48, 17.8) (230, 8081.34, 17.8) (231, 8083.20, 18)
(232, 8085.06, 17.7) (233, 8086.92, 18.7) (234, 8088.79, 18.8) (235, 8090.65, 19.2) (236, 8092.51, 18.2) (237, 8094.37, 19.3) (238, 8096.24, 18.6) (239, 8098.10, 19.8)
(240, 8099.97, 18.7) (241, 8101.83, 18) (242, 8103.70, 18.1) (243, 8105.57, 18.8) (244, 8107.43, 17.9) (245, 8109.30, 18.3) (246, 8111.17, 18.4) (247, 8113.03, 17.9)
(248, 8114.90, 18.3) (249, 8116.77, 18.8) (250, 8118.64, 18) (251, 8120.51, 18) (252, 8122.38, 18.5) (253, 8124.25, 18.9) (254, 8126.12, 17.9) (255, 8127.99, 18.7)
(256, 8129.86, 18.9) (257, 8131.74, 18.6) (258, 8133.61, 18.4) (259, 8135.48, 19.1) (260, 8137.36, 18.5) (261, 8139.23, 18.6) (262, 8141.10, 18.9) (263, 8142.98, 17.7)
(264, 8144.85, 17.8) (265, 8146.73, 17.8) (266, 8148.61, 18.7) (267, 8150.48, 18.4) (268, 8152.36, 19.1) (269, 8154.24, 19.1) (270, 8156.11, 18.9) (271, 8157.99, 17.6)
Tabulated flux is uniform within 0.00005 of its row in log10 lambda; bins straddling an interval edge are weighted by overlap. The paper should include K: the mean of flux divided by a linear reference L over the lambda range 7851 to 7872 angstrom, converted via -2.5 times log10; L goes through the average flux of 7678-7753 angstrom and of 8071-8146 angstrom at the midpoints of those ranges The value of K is 0.12 mag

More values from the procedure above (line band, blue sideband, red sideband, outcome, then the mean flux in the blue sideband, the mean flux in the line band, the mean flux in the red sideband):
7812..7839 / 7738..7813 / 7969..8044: 0.05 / 17.5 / 16.7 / 17.6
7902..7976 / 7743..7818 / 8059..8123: 0.04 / 17.3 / 17.2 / 18.4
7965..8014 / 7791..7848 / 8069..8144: 0.02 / 16.7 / 17.4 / 18.4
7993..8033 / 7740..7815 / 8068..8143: 0.03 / 17.4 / 17.6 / 18.4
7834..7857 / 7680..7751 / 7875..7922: 0.04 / 18.5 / 16.5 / 16.6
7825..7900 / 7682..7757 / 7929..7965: 0.07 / 18.5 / 16.6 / 17.4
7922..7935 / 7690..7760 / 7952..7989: 0.04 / 18.4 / 17.1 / 17.6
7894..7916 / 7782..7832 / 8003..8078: 0.04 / 16.7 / 16.6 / 18.1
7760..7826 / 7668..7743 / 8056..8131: 0.09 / 18.5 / 17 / 18.4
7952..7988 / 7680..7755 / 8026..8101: 0.05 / 18.5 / 17.6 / 18.3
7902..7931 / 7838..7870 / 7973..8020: 0.01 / 16.5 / 16.8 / 17.5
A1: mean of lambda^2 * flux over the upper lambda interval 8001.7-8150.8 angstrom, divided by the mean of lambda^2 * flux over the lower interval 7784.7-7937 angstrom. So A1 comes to 1.15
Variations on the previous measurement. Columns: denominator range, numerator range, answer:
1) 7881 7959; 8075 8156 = 1.14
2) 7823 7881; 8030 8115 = 1.16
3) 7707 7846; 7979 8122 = 1.11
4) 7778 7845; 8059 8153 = 1.18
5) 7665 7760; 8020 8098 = 1.08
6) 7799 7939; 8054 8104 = 1.16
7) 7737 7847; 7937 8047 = 1.08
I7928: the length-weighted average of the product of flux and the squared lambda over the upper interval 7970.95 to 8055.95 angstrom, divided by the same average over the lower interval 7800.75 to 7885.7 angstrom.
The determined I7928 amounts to 1.1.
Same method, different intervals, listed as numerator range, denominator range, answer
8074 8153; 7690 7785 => 1.11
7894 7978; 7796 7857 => 1.06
